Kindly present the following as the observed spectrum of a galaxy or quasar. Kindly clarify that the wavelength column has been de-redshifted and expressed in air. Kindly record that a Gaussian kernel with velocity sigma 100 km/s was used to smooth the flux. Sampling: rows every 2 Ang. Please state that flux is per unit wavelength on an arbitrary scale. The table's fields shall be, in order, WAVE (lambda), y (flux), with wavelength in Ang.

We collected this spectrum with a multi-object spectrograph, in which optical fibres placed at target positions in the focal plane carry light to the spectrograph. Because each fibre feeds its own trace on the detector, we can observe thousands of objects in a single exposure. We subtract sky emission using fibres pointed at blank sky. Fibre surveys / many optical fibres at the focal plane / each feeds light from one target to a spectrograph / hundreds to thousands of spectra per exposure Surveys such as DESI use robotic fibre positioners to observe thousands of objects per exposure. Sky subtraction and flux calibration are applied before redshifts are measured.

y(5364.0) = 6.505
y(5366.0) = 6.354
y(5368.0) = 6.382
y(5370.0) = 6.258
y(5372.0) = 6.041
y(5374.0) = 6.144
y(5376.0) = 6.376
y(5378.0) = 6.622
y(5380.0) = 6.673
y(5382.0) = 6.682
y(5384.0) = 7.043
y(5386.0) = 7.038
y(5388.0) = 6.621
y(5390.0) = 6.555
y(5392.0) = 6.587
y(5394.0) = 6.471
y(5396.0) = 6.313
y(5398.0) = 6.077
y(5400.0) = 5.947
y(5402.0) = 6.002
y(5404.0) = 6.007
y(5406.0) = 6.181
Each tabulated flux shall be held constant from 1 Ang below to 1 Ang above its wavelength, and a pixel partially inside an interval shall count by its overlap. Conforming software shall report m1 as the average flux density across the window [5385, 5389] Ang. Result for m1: 6.83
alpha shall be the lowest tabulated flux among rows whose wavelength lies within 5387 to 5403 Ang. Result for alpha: 5.947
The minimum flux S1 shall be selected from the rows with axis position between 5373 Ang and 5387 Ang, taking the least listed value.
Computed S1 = 6.144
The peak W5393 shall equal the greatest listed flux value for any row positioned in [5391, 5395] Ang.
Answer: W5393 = 6.587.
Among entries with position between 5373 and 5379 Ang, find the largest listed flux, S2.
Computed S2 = 6.622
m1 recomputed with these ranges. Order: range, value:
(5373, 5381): 6.45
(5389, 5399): 6.4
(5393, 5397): 6.39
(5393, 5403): 6.16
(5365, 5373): 6.26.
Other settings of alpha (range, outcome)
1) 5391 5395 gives 6.471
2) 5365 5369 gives 6.354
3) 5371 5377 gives 6.041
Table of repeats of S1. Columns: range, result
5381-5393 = 6.555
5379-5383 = 6.673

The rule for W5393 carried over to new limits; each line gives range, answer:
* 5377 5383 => 6.682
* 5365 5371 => 6.382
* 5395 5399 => 6.313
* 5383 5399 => 7.043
